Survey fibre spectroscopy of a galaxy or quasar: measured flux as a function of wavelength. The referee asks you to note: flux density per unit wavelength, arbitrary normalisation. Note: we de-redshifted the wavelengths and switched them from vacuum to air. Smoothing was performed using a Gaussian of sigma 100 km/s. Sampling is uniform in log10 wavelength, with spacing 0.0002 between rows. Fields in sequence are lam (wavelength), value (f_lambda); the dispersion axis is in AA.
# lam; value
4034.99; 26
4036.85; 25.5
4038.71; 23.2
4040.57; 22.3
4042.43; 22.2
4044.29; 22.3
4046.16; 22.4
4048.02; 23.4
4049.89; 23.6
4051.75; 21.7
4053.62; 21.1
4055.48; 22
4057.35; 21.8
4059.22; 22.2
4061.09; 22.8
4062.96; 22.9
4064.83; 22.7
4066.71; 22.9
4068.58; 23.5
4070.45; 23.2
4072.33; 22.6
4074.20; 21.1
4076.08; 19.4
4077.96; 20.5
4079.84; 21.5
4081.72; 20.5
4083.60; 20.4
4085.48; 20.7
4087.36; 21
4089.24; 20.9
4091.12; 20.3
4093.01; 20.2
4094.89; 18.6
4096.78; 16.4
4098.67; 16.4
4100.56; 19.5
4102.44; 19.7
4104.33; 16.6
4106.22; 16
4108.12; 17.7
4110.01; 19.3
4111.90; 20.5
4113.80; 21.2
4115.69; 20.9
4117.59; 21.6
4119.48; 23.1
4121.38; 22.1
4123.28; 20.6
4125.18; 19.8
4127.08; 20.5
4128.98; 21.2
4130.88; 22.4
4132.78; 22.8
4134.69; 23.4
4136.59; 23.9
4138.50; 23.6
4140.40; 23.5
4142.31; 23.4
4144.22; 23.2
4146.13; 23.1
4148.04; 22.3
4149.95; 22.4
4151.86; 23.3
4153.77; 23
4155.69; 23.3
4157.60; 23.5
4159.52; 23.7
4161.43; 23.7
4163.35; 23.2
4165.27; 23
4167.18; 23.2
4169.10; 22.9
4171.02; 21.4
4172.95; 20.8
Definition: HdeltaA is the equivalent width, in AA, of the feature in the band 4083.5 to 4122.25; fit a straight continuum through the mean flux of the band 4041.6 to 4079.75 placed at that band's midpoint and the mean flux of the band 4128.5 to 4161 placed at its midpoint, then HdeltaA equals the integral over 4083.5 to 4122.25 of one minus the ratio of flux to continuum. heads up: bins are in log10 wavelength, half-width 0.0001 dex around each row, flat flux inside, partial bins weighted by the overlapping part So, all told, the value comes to 5.1 AA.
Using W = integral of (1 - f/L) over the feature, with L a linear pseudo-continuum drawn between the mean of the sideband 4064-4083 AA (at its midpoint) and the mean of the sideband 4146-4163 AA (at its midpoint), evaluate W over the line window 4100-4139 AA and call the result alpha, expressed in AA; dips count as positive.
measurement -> 3.1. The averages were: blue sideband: 21.8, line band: 20.8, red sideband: 23.1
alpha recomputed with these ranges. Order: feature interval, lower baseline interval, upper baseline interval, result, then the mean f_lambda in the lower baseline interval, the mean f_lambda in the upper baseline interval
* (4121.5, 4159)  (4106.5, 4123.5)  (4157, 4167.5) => -0.8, 20.6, 23.4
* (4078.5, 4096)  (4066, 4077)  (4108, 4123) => 1.0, 22.1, 21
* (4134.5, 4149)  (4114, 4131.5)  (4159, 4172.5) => -0.8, 21.3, 22.9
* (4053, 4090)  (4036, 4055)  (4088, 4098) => -1.5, 22.7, 19.3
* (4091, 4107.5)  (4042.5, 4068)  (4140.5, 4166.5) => 3.4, 22.4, 23.2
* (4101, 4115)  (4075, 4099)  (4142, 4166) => 1.4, 19.8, 23.2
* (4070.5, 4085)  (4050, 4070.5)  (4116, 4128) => 0.7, 22.5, 21.3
